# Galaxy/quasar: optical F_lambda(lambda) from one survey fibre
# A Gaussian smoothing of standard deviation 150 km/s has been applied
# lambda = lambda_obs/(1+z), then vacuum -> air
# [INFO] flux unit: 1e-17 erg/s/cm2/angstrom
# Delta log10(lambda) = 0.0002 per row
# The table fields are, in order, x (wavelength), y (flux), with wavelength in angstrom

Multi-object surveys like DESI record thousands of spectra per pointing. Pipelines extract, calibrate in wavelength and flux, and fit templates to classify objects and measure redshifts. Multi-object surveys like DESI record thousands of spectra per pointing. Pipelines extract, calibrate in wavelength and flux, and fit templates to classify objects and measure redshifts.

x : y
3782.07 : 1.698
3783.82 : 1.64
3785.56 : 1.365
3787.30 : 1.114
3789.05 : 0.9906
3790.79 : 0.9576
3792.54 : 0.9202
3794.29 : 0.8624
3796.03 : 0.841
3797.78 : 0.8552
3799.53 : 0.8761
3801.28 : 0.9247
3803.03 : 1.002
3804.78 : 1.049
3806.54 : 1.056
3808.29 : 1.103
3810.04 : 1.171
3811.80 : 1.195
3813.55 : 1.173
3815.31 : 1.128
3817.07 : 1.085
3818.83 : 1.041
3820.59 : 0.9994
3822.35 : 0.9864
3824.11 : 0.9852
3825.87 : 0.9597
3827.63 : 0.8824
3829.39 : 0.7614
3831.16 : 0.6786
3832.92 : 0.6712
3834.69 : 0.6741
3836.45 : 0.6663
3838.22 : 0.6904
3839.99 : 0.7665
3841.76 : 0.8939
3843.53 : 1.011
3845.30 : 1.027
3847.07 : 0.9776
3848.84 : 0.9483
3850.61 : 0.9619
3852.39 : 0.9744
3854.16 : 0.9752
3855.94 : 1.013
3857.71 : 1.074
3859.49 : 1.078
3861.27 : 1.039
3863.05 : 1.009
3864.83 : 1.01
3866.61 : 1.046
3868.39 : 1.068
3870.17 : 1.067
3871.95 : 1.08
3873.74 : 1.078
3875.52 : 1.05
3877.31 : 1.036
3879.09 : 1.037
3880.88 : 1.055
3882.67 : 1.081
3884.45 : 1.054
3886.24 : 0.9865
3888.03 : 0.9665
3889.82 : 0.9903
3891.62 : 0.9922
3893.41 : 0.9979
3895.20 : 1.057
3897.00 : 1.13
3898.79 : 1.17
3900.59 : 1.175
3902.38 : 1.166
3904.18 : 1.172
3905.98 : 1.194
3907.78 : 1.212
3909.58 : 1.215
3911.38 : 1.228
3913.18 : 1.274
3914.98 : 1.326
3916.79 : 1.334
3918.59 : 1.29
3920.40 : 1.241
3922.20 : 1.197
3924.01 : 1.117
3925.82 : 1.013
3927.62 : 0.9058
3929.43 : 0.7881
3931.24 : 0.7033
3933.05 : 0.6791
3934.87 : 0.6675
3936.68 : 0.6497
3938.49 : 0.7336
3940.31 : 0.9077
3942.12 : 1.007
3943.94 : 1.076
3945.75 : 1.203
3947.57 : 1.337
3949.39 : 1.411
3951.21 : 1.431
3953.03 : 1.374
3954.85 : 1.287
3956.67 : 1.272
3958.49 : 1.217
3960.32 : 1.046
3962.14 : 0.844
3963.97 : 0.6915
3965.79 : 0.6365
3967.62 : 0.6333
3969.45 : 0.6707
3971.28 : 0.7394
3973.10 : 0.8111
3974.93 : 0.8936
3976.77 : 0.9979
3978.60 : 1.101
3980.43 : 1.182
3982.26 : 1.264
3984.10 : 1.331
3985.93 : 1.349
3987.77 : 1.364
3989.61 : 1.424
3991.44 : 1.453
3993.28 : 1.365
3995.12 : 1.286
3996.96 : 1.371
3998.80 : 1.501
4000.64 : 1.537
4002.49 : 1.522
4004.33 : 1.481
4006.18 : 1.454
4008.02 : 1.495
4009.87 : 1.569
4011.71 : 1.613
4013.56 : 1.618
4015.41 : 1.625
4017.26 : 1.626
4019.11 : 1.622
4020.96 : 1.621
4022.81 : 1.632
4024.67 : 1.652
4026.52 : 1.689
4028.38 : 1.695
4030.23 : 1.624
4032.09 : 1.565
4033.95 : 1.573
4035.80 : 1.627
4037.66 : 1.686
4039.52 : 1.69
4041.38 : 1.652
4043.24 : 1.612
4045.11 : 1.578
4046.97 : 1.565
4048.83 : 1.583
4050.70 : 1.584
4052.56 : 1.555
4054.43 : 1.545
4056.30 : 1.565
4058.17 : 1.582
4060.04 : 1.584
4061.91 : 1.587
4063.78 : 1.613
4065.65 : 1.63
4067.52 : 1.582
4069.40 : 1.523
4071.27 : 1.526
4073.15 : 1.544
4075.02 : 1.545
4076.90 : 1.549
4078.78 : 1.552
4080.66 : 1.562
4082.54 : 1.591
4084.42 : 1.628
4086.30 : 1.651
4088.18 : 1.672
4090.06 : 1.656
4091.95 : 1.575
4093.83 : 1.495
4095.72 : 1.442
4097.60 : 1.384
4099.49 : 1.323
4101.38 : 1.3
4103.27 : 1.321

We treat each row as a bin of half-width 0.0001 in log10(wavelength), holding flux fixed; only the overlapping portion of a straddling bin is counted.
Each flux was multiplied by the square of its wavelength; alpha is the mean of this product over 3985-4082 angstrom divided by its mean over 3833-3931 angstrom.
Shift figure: 1.61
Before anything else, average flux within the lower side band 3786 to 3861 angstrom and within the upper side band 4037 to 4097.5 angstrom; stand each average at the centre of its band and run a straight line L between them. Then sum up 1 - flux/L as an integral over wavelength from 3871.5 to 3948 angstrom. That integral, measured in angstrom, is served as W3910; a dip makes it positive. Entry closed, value 7.5 angstrom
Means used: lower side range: 0.955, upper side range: 1.58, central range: 1.06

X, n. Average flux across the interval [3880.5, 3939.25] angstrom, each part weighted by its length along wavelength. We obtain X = 1.05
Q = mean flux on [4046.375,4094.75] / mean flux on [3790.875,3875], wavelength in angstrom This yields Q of 1.6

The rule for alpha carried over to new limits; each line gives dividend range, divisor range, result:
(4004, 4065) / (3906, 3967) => 1.57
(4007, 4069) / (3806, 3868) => 1.85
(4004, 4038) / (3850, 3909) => 1.62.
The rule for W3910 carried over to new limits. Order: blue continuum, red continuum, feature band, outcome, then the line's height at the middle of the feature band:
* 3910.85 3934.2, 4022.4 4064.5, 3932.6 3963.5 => 3.3 angstrom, 1.19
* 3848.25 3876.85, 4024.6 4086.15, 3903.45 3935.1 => 2.6 angstrom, 1.2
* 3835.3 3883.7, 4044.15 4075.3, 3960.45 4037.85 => 3.7 angstrom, 1.39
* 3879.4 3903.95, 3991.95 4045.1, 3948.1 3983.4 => 8.4 angstrom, 1.36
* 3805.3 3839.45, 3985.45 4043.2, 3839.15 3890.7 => 3.0 angstrom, 1.08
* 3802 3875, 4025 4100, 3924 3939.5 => 5.5 angstrom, 1.23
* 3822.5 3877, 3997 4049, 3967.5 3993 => 5.8 angstrom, 1.43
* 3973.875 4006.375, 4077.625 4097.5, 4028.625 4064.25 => -3.2 angstrom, 1.47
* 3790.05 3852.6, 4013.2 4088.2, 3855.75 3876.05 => 0.3 angstrom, 1.07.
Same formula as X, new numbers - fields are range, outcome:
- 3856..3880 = 1.05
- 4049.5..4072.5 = 1.57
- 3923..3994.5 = 1.04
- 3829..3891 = 0.959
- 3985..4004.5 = 1.42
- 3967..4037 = 1.39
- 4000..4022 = 1.57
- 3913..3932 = 1.1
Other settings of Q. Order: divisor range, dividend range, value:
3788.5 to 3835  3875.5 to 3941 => 1.09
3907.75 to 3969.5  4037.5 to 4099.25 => 1.50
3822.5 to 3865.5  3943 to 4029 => 1.43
